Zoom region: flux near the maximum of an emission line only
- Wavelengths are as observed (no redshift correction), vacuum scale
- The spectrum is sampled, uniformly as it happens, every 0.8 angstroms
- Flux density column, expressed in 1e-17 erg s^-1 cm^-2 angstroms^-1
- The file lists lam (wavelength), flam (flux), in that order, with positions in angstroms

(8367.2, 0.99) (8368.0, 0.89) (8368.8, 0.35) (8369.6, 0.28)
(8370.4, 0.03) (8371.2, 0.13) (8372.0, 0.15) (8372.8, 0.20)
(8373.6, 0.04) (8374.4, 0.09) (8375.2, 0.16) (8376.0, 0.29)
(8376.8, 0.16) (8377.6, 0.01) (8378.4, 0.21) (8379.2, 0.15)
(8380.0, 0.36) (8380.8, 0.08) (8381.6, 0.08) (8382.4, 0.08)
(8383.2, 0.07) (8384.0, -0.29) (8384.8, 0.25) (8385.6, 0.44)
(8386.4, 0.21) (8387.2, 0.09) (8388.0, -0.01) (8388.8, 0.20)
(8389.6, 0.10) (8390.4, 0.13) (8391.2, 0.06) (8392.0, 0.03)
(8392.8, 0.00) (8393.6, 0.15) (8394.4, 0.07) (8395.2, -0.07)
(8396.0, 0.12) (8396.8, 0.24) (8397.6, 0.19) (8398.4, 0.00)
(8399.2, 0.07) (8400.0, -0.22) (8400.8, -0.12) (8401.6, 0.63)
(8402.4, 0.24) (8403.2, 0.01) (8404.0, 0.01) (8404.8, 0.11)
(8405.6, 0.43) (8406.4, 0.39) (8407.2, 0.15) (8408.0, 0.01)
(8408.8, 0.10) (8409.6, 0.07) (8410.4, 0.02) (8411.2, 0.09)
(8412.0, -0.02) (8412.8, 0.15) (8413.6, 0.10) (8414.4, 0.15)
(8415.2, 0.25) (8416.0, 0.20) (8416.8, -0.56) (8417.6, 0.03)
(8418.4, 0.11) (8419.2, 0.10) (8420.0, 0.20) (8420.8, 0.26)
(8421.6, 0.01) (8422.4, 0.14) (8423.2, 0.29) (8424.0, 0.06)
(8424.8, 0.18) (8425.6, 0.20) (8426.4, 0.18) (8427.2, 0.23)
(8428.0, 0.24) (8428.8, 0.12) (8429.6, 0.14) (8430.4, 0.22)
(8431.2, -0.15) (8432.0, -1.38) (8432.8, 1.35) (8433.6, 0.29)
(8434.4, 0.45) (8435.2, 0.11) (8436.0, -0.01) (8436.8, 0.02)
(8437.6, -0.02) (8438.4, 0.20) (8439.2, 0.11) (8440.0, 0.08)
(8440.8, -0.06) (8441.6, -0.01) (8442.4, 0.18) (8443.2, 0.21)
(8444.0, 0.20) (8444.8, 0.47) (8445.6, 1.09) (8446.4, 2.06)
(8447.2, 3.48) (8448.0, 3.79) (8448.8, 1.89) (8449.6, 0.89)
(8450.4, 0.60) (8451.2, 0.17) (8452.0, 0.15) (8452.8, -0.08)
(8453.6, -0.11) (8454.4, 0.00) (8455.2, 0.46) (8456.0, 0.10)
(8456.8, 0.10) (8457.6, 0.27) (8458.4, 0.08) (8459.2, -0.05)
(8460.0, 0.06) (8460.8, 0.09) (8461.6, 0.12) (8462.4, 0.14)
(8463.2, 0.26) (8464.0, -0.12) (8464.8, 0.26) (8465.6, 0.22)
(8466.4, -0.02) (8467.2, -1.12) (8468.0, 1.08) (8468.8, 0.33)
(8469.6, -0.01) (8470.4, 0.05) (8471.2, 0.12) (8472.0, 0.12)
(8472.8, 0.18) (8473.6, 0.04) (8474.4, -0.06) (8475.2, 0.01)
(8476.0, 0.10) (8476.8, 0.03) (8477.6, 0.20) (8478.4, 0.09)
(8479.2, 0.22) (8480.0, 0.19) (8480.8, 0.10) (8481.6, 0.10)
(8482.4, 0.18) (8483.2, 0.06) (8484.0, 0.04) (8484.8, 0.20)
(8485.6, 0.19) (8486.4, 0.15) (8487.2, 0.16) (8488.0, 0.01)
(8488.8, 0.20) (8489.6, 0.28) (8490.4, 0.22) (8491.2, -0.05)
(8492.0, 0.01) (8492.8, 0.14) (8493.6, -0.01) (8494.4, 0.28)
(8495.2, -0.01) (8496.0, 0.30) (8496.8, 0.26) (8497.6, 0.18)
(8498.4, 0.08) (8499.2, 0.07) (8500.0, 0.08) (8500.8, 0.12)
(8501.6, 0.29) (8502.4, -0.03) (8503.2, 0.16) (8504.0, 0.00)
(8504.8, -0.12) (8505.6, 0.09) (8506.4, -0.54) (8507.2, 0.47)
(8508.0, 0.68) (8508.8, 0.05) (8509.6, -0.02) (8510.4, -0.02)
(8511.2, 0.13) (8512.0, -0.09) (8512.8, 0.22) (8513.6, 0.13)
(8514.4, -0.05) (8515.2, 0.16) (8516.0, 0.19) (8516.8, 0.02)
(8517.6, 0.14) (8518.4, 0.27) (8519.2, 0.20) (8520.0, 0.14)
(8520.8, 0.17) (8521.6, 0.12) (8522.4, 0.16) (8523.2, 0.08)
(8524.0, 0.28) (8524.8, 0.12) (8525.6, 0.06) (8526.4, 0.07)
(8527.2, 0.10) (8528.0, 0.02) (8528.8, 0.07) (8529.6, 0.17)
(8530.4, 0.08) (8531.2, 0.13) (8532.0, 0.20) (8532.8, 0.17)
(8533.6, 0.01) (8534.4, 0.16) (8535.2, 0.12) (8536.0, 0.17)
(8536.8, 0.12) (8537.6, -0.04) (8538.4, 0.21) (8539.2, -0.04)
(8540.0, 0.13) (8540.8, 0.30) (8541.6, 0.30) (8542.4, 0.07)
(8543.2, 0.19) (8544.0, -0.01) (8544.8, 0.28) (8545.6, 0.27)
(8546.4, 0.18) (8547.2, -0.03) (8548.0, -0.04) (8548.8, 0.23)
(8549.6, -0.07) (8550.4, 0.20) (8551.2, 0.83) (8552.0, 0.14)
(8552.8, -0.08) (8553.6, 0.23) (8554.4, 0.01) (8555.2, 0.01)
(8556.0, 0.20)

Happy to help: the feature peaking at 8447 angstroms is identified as [O III]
